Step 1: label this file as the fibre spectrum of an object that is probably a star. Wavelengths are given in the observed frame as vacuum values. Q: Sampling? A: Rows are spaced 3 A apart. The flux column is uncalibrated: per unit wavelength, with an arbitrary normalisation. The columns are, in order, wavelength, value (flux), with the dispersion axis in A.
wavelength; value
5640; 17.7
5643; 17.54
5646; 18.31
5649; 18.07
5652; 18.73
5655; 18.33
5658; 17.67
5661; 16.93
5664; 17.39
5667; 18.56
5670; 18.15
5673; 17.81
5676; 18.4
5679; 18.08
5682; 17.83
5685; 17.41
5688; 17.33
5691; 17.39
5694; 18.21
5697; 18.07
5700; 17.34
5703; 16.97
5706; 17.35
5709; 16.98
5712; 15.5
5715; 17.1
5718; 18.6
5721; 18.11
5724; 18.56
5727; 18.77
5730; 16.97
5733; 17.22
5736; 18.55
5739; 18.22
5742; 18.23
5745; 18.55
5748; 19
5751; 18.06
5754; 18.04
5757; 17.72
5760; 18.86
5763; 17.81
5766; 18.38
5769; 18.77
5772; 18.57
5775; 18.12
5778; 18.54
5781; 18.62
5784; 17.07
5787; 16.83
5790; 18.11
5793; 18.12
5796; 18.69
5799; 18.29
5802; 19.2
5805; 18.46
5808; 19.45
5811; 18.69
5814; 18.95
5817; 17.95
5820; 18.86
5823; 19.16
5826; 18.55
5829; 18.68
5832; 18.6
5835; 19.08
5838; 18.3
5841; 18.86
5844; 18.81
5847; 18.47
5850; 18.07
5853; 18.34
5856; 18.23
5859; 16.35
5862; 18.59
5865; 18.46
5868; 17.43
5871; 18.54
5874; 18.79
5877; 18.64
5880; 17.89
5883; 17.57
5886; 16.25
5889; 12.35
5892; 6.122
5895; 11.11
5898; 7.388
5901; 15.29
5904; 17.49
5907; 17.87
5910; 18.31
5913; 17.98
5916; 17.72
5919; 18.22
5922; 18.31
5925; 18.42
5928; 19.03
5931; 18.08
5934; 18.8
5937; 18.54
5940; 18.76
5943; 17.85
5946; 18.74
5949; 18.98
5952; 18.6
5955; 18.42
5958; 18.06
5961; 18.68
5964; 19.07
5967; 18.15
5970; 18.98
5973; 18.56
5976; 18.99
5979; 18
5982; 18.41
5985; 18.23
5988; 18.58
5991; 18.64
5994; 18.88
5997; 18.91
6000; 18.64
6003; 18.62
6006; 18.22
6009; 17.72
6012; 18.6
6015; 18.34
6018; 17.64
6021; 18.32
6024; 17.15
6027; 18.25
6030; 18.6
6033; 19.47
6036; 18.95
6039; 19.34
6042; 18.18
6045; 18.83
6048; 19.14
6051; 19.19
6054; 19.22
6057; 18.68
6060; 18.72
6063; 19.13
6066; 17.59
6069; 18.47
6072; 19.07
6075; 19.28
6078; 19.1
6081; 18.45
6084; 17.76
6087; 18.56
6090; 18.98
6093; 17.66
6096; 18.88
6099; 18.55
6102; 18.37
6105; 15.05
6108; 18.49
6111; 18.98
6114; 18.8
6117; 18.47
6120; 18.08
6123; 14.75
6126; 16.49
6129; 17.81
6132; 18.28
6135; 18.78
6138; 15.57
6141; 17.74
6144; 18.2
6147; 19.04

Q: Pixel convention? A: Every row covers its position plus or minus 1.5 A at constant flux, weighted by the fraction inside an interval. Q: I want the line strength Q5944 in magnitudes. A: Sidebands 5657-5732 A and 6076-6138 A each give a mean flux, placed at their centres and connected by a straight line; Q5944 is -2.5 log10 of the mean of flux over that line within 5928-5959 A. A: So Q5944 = -0.040 mag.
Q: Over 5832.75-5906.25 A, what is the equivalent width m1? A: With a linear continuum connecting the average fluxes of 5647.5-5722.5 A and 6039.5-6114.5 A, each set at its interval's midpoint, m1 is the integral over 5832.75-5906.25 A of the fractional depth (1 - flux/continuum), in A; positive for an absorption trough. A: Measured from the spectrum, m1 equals 6.2 A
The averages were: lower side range 17.7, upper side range 18.5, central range 16.6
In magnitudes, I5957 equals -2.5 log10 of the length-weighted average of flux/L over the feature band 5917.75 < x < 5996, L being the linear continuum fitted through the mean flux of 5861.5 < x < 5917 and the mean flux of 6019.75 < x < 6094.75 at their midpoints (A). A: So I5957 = -0.093 mag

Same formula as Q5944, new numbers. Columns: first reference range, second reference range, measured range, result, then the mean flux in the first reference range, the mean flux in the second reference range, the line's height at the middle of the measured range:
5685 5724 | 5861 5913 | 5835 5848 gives -0.153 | 17.5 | 15.8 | 16.2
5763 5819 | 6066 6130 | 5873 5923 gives 0.167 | 18.4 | 18.1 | 18.3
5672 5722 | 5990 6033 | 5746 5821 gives -0.036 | 17.5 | 18.4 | 17.8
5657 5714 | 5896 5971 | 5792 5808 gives -0.060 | 17.5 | 17.8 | 17.6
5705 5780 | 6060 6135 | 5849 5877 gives -0.003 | 18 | 18.2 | 18.1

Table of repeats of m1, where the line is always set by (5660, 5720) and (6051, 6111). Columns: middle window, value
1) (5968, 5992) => -0.4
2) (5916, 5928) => -0.2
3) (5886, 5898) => 5.1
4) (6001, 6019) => 0.1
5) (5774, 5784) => -0.3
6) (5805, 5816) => -0.6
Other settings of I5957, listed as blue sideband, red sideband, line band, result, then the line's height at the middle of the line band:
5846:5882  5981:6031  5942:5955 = -0.02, 18.3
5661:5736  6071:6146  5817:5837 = -0.06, 17.8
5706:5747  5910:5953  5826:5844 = -0.03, 18.1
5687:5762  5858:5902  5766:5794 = -0.07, 17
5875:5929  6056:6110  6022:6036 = -0.05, 17.6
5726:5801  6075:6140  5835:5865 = -0.01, 18.1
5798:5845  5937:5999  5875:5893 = 0.23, 18.7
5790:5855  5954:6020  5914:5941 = 0.01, 18.5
